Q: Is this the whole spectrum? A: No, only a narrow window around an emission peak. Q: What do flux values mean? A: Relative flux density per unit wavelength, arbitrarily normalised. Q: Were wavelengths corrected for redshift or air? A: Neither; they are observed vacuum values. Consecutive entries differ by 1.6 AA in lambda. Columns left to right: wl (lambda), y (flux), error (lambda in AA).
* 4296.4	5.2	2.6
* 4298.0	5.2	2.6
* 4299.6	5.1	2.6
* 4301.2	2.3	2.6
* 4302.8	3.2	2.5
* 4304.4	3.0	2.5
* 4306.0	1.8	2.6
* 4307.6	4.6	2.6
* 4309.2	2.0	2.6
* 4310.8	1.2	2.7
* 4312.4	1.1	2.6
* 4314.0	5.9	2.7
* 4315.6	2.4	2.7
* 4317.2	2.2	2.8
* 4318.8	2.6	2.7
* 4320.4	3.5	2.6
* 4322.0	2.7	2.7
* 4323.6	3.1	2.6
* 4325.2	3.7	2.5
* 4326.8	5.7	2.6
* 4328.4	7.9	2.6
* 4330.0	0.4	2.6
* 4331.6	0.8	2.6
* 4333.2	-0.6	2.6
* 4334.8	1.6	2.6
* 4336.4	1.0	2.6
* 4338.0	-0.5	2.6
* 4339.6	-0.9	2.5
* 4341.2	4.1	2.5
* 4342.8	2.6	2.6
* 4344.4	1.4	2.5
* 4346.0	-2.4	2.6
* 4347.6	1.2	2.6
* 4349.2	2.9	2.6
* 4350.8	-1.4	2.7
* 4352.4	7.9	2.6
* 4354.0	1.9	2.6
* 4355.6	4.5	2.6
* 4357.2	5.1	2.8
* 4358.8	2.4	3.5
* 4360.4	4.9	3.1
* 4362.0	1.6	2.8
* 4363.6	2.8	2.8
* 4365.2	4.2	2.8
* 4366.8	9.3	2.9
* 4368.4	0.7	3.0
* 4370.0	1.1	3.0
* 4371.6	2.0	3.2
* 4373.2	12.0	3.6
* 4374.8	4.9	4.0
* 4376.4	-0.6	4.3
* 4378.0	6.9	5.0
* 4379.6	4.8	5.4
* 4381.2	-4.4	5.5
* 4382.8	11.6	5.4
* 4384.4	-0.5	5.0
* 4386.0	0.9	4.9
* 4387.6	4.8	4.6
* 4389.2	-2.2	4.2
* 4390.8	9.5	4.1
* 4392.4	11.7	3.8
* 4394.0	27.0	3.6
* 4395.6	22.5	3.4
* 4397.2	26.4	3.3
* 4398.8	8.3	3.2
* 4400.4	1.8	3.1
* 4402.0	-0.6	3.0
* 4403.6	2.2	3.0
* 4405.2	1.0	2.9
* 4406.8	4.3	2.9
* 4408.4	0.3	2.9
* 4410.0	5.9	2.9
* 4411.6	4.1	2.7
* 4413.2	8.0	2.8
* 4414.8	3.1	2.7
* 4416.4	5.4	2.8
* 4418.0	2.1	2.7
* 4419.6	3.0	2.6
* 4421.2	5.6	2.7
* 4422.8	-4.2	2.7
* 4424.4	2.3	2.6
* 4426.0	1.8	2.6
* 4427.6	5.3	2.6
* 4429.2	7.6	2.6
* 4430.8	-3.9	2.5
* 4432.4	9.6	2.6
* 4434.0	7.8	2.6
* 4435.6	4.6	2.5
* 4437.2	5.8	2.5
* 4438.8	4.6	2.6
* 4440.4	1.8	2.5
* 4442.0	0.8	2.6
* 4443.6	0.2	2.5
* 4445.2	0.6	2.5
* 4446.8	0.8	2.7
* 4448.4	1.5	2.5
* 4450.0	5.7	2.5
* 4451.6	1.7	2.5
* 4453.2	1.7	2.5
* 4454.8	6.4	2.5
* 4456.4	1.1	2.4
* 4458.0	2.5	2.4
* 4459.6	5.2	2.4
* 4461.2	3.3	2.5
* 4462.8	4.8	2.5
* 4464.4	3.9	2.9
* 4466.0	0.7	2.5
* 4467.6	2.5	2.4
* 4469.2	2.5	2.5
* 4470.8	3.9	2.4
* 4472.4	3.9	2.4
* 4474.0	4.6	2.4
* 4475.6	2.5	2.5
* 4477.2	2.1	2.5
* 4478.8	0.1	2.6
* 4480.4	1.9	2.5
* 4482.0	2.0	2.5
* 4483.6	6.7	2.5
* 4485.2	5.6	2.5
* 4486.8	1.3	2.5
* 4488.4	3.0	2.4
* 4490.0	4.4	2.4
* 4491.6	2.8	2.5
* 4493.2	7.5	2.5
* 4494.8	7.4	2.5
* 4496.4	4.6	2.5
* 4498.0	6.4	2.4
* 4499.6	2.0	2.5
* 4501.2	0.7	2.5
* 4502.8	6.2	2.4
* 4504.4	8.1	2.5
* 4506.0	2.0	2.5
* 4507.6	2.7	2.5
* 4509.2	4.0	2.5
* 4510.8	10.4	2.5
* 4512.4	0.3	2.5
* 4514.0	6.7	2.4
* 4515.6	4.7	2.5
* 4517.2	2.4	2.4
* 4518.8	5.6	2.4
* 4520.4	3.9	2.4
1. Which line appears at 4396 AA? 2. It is [O II] 3727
